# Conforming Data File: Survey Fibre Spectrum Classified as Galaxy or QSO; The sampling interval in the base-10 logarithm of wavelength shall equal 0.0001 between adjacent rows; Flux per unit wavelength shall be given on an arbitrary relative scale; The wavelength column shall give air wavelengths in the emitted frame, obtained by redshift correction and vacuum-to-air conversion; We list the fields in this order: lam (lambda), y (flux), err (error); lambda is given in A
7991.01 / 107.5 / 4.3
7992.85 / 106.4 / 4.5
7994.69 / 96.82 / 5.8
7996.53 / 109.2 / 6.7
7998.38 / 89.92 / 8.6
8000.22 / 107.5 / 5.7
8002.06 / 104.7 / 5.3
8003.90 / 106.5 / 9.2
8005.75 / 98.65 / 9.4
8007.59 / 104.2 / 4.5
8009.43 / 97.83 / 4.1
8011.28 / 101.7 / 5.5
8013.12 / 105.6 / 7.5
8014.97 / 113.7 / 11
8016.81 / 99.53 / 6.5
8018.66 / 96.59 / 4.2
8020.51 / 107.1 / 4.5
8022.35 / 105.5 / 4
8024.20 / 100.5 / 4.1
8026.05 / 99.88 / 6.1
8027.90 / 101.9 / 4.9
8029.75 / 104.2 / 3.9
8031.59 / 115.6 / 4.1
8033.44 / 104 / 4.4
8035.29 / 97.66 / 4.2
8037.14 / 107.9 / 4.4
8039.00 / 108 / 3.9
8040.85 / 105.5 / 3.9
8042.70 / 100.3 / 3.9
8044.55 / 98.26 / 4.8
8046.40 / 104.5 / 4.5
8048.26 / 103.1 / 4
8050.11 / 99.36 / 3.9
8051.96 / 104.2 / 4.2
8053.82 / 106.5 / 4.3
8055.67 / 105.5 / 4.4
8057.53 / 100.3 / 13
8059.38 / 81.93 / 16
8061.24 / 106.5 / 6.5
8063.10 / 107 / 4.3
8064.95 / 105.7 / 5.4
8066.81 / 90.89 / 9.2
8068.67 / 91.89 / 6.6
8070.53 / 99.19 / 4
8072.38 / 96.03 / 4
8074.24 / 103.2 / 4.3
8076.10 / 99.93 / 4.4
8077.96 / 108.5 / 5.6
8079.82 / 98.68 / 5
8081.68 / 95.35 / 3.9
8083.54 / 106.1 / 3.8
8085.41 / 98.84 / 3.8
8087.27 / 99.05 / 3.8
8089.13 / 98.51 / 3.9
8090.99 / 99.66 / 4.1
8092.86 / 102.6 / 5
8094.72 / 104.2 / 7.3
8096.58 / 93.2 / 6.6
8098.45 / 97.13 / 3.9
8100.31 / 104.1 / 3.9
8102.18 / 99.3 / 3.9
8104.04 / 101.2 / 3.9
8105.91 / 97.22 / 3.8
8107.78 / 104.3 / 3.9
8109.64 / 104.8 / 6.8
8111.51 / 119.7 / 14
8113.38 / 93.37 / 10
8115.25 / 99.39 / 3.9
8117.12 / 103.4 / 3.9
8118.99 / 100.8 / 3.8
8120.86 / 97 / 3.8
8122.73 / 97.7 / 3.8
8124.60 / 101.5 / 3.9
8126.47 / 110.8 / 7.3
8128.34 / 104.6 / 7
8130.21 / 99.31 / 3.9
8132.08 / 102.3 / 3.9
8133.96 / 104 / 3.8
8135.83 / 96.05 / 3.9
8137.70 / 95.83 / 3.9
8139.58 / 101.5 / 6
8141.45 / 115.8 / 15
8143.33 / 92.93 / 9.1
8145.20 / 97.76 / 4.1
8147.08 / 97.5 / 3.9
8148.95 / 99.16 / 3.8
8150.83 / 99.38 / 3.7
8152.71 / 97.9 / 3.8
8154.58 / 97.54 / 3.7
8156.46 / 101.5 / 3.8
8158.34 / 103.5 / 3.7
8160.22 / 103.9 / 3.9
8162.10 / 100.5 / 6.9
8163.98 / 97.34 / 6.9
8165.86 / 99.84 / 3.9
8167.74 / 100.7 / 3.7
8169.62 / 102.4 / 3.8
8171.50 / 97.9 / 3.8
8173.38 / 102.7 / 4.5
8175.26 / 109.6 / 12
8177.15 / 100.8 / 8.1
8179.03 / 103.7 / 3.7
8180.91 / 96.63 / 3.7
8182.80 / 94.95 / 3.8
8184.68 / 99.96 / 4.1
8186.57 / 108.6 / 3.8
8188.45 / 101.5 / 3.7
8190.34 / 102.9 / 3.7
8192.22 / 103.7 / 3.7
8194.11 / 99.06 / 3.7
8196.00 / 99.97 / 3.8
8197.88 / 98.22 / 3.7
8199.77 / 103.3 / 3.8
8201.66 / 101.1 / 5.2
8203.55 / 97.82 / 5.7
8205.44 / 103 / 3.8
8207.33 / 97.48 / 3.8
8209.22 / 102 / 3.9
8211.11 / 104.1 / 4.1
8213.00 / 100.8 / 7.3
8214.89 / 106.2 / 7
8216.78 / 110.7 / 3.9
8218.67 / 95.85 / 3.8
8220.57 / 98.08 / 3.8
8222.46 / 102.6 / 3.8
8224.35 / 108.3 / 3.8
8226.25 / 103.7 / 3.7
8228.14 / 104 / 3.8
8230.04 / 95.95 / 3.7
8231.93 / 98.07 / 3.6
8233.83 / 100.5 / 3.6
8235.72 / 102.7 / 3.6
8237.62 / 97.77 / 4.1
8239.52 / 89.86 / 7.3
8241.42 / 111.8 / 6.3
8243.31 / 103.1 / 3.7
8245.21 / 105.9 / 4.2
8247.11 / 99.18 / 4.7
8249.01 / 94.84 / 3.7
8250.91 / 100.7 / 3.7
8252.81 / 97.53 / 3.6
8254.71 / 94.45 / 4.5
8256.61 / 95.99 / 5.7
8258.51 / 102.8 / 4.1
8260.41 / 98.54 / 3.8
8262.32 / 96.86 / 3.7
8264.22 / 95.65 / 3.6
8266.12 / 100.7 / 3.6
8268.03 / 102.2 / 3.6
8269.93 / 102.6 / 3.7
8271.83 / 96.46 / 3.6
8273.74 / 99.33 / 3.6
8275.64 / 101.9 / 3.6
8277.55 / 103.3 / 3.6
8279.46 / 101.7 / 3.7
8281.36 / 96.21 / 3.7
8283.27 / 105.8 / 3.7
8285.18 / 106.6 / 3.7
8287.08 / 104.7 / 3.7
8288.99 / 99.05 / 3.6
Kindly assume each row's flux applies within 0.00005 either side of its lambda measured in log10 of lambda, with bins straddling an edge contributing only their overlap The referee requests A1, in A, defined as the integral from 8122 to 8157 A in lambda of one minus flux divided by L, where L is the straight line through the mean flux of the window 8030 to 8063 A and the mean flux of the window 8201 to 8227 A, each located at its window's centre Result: 0.6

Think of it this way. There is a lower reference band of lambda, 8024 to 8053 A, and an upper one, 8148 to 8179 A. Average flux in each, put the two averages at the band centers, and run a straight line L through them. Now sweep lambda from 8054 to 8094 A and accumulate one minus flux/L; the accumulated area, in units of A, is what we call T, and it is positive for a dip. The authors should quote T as 1.1 A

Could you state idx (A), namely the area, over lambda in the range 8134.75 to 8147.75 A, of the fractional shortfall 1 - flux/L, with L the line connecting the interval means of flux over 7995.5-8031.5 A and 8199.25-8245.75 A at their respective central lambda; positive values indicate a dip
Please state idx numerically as 0.3 A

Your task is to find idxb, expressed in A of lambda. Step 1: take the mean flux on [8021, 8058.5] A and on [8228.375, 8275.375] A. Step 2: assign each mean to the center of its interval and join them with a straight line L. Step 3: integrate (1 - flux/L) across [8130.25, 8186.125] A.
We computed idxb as 0.4 A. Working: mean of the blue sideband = 104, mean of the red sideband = 99.4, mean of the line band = 101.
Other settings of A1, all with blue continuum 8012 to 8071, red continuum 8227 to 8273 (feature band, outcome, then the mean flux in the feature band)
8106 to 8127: -0.25 A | 103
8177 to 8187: 0.01 A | 100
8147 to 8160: 0.13 A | 99.9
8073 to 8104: 0.40 A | 100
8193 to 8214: -0.10 A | 101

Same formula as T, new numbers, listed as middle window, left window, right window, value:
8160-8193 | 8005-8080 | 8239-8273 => -0.3 A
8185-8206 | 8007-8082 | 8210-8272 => -0.1 A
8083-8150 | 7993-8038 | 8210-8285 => 0.7 A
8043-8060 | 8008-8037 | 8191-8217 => 0.4 A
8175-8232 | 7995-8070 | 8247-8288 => -0.6 A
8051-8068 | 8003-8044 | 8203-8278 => 0.4 A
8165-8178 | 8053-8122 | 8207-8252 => -0.1 A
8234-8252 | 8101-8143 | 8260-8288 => 0.1 A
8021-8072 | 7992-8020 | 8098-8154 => 0.1 A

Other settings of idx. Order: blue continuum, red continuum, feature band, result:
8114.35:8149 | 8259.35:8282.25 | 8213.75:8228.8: -0.5 A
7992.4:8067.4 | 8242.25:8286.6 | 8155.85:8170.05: 0.0 A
